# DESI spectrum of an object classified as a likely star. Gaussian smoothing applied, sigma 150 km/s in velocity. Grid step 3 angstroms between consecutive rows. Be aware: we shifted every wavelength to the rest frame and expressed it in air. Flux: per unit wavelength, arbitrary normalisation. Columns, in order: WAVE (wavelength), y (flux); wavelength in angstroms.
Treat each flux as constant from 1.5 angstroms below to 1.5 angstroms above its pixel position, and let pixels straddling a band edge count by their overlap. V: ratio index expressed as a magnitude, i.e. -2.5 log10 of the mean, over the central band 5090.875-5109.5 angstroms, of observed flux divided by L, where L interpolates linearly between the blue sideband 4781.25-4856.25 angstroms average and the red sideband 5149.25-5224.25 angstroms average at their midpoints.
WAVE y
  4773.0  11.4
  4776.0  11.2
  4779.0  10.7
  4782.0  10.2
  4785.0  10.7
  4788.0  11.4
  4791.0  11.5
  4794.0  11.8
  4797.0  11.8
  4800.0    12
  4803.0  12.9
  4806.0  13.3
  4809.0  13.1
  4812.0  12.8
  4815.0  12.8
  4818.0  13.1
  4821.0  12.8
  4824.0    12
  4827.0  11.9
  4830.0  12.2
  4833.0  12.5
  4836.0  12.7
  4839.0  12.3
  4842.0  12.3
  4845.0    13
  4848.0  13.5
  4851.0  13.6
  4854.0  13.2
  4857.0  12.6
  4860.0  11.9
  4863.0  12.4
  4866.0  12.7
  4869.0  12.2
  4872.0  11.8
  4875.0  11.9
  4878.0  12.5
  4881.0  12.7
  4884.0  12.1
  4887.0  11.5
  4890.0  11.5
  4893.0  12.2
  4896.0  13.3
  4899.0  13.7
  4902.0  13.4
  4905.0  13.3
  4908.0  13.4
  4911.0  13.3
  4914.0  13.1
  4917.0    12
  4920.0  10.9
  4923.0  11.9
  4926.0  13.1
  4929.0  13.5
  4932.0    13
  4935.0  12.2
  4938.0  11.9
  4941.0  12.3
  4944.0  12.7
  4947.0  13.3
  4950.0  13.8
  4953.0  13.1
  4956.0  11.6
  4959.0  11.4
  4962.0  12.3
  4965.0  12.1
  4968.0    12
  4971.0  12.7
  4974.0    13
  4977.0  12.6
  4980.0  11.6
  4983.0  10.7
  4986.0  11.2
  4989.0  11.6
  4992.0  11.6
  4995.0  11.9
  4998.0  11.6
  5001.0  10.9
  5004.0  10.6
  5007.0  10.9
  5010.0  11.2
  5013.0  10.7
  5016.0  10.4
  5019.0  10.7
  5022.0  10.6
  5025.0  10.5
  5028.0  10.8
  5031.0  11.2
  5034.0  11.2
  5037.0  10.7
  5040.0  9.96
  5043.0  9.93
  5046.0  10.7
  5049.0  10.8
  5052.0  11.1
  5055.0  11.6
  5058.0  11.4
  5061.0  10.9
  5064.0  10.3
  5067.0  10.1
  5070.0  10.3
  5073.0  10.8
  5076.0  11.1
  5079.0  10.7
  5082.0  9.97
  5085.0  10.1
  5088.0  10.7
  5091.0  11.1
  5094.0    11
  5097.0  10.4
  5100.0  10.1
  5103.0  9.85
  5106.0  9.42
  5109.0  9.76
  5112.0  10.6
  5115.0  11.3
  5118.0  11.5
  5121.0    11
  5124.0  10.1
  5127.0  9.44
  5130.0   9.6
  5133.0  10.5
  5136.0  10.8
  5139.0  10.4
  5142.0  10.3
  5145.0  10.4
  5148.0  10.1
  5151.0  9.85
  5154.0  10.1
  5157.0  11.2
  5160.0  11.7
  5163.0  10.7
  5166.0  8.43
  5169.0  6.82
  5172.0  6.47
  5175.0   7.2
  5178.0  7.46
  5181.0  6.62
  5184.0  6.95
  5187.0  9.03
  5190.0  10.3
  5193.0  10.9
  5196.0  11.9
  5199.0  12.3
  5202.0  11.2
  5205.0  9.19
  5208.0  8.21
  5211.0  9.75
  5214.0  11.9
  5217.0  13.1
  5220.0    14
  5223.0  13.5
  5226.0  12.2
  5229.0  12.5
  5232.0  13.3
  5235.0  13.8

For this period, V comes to 0.03 mag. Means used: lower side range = 12.4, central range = 10.2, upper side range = 9.94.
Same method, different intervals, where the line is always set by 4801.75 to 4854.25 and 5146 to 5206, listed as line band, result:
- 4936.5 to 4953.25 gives -0.105 mag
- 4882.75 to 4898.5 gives -0.005 mag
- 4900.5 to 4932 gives -0.077 mag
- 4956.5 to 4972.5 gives -0.056 mag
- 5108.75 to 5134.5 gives -0.053 mag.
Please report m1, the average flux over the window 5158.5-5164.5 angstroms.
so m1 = 11.2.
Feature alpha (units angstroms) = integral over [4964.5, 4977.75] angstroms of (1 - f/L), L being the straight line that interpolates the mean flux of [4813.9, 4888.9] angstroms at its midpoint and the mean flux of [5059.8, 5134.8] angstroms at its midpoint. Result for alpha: -1.2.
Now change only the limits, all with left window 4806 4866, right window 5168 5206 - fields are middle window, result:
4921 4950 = -2.63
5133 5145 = -1.27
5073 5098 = -1.50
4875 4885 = -0.12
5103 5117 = -0.69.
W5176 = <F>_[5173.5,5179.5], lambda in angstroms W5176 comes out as 7.33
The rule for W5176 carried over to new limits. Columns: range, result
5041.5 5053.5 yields 10.6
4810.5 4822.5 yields 12.9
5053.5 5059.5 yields 11.5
